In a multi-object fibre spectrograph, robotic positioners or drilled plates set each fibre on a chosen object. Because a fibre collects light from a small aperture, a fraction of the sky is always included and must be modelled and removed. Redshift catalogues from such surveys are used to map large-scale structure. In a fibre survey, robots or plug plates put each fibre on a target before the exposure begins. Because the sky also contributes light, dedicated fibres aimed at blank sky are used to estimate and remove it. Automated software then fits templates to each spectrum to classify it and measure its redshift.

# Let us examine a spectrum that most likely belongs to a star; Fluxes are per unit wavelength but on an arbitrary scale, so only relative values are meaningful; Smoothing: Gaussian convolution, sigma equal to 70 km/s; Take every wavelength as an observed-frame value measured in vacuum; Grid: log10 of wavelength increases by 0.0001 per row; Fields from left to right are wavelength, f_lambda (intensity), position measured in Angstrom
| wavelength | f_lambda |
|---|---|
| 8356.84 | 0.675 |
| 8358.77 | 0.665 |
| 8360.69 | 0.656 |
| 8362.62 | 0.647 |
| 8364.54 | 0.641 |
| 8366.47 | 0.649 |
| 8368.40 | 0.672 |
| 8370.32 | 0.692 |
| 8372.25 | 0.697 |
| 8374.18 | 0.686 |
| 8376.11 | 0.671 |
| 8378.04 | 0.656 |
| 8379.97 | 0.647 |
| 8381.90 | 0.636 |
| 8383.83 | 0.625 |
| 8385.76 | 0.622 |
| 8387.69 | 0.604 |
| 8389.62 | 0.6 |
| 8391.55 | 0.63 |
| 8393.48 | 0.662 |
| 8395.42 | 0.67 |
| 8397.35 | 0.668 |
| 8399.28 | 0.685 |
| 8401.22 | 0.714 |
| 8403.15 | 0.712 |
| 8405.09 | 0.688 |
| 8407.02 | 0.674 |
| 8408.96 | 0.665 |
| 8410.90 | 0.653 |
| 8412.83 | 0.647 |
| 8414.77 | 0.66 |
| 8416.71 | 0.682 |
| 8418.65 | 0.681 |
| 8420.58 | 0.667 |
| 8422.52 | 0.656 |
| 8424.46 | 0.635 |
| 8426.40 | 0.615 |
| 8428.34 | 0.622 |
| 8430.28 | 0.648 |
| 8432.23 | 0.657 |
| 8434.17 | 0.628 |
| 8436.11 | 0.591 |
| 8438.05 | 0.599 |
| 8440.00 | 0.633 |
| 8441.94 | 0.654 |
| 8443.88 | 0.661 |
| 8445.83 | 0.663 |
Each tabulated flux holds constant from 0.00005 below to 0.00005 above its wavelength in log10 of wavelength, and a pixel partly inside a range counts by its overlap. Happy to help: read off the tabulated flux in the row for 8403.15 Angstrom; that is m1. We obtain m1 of 0.712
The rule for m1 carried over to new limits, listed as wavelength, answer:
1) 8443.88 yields 0.661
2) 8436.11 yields 0.591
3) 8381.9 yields 0.636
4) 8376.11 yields 0.671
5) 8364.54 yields 0.641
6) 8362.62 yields 0.647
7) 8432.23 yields 0.657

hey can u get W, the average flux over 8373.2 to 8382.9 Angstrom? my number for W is 0.659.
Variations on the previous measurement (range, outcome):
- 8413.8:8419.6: 0.674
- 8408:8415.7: 0.656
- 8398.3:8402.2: 0.7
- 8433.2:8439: 0.607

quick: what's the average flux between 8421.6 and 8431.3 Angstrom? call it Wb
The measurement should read 0.635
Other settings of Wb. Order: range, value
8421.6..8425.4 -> 0.645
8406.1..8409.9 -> 0.669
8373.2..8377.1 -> 0.678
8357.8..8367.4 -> 0.651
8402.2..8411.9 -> 0.678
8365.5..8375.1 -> 0.679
